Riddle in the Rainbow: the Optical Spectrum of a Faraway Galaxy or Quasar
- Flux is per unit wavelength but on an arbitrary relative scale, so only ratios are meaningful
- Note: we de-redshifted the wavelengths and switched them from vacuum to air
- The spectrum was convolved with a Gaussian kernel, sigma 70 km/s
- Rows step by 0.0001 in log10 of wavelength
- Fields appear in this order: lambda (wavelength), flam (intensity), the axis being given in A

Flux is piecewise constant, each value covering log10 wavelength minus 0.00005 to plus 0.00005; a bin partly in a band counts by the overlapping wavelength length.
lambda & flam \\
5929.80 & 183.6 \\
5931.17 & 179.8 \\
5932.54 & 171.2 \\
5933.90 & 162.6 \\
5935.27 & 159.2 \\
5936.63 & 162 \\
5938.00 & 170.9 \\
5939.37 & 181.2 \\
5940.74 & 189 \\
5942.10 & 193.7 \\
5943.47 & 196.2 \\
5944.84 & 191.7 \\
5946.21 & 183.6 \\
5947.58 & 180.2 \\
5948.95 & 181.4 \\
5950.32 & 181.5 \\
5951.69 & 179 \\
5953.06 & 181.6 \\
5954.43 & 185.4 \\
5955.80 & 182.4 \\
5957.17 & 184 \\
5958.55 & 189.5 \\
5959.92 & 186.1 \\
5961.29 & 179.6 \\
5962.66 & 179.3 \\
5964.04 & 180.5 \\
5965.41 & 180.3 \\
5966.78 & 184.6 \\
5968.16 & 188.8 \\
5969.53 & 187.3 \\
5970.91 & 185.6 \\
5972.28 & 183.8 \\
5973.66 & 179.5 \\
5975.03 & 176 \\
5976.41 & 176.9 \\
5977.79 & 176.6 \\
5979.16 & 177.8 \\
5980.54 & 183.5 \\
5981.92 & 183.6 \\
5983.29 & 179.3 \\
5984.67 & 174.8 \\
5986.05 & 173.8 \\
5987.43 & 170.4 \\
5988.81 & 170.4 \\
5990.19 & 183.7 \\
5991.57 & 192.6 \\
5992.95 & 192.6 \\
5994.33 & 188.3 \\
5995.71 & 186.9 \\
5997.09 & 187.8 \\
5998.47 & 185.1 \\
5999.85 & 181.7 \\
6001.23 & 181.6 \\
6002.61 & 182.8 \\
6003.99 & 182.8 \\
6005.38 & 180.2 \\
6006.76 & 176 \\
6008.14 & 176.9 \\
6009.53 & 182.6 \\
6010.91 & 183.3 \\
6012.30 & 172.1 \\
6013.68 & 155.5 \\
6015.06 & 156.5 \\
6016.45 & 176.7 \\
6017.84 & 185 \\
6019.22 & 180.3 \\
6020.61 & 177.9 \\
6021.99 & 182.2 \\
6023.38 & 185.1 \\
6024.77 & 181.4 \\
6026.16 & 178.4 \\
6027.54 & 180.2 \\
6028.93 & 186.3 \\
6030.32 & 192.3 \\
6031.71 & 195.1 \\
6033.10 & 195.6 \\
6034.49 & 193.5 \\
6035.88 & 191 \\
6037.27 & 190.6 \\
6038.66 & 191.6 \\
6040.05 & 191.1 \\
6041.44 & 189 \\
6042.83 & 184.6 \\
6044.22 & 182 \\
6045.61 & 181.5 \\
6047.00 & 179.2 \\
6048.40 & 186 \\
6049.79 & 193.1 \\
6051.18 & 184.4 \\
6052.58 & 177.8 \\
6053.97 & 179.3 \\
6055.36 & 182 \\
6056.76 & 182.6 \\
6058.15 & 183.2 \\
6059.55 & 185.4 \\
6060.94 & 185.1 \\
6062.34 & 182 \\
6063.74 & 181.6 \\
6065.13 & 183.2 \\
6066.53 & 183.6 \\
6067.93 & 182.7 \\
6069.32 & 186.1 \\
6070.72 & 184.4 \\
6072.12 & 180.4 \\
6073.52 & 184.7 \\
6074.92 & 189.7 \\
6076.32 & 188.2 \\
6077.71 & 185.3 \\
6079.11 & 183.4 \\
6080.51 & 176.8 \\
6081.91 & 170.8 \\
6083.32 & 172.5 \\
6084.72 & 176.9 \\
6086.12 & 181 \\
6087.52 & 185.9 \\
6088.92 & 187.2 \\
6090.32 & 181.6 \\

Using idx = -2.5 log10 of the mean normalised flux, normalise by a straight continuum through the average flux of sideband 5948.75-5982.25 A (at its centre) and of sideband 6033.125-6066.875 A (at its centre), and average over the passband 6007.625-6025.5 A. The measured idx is 0.05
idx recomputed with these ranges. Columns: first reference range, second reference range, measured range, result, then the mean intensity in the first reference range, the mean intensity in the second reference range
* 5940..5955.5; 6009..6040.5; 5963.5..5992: 0.03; 186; 183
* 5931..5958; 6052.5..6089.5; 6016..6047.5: -0.02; 180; 182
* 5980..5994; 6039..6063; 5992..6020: 0.01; 181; 184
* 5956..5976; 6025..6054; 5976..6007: 0.02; 183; 187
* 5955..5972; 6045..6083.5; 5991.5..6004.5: -0.01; 184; 183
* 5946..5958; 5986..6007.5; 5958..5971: -0.01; 182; 183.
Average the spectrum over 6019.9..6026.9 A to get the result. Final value 181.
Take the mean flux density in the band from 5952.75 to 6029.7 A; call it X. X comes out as 181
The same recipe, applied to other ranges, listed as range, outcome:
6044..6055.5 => 183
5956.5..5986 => 182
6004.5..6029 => 177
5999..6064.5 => 183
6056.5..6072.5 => 183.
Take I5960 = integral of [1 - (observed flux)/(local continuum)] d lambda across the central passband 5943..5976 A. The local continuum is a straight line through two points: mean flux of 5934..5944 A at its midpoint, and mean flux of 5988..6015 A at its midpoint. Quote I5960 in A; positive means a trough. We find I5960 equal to -0.90 A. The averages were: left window 178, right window 181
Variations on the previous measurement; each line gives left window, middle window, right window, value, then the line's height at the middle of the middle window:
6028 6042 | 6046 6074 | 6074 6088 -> 0.4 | 186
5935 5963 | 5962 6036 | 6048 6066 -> 0.5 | 183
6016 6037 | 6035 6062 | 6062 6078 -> 0.0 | 185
